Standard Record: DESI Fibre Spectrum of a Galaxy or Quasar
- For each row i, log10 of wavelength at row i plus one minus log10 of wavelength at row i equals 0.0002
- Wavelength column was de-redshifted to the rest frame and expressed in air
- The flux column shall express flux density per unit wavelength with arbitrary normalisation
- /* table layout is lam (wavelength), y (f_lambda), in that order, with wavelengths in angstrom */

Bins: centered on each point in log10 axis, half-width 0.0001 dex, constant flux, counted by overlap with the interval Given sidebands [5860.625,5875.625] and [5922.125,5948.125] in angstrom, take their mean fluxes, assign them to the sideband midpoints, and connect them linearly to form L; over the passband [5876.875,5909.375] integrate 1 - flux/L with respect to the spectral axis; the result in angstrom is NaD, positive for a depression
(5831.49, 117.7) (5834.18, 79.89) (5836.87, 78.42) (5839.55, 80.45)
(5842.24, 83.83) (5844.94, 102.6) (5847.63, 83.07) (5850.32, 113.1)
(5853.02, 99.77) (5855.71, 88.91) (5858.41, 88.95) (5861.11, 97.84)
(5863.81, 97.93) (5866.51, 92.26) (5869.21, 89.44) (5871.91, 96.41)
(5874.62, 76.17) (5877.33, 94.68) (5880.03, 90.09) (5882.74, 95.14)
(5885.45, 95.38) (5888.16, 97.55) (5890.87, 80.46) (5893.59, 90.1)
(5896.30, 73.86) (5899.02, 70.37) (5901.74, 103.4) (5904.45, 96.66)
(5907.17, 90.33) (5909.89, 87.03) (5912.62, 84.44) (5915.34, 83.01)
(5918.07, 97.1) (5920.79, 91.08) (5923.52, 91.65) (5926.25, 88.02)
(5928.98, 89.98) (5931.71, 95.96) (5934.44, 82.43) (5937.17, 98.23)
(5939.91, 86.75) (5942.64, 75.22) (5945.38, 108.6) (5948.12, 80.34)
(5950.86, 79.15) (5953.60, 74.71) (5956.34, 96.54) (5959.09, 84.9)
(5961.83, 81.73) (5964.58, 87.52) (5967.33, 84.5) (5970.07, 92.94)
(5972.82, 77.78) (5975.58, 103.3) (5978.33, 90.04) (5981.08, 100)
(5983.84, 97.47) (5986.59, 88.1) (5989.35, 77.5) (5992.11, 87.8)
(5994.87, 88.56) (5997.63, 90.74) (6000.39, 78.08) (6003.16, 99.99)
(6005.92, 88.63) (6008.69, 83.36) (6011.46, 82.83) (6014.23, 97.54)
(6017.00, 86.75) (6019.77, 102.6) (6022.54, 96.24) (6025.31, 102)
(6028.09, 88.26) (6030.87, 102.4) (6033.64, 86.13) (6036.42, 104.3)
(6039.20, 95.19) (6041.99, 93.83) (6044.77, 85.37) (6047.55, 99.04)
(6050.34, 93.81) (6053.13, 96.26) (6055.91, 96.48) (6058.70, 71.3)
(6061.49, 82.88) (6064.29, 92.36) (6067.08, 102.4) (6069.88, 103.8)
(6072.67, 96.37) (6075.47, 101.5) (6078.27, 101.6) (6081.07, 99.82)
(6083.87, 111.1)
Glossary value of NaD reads 0.5 angstrom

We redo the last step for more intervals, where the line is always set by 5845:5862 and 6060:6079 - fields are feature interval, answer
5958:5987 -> 1.9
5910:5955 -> 3.9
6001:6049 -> 1.6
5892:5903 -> 1.4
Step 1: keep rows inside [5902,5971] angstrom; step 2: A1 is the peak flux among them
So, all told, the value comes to 108.6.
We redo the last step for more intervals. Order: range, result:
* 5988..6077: 104.3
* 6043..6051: 99.04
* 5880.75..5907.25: 103.4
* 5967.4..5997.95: 103.3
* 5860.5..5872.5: 97.93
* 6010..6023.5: 102.6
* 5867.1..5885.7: 96.41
